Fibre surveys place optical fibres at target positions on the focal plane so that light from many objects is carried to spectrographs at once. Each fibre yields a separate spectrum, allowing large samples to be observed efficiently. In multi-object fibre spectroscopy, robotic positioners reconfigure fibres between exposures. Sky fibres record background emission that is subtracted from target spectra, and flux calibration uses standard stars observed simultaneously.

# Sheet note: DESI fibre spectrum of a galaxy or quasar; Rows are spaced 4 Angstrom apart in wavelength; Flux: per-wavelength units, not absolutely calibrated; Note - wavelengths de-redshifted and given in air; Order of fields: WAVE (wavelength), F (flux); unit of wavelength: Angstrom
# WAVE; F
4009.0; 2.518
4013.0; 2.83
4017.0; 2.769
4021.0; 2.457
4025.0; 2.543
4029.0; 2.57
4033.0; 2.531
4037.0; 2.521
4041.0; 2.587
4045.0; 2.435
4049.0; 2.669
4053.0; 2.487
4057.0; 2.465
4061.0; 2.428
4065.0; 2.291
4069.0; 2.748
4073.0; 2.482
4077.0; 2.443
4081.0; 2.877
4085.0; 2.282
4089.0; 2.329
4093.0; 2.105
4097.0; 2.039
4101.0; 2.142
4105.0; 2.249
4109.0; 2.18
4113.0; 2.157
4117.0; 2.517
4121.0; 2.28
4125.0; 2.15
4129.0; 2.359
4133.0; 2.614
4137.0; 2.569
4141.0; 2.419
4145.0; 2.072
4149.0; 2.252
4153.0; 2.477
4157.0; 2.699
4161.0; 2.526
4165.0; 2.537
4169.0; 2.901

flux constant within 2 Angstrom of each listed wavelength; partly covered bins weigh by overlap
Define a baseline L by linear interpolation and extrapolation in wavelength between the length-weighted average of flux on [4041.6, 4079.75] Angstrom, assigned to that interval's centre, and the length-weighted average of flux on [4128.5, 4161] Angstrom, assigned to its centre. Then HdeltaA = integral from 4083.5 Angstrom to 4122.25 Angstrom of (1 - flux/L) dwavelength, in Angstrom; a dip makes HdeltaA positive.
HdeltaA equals 3.9 Angstrom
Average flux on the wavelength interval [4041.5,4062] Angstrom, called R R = 2.51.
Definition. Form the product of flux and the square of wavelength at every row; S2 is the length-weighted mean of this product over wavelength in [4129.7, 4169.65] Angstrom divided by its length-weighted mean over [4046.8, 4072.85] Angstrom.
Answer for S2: 1.04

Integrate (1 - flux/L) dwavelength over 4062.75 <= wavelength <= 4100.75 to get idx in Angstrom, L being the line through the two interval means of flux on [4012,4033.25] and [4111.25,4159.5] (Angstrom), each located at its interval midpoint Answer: 1.62 Angstrom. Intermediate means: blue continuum 2.61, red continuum 2.38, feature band 2.39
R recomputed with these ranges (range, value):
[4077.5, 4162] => 2.35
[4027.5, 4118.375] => 2.41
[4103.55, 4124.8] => 2.27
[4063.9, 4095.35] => 2.44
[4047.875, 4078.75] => 2.5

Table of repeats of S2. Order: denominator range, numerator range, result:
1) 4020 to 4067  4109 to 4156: 0.98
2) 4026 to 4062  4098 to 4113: 0.89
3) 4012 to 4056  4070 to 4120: 0.93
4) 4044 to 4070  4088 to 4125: 0.91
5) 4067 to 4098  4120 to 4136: 1.00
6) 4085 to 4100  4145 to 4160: 1.15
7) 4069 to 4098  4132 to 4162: 1.05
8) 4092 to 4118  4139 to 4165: 1.13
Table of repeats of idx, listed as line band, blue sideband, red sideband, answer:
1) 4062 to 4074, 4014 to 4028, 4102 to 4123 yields -0.3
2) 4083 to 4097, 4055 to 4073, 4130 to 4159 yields 1.5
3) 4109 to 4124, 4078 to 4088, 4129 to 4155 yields 1.0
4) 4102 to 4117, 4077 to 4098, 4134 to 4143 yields 1.1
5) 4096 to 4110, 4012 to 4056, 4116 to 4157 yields 1.6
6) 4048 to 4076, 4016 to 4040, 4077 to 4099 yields -0.8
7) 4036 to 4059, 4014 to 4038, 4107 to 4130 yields -0.2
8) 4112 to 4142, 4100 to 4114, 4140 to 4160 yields -1.4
